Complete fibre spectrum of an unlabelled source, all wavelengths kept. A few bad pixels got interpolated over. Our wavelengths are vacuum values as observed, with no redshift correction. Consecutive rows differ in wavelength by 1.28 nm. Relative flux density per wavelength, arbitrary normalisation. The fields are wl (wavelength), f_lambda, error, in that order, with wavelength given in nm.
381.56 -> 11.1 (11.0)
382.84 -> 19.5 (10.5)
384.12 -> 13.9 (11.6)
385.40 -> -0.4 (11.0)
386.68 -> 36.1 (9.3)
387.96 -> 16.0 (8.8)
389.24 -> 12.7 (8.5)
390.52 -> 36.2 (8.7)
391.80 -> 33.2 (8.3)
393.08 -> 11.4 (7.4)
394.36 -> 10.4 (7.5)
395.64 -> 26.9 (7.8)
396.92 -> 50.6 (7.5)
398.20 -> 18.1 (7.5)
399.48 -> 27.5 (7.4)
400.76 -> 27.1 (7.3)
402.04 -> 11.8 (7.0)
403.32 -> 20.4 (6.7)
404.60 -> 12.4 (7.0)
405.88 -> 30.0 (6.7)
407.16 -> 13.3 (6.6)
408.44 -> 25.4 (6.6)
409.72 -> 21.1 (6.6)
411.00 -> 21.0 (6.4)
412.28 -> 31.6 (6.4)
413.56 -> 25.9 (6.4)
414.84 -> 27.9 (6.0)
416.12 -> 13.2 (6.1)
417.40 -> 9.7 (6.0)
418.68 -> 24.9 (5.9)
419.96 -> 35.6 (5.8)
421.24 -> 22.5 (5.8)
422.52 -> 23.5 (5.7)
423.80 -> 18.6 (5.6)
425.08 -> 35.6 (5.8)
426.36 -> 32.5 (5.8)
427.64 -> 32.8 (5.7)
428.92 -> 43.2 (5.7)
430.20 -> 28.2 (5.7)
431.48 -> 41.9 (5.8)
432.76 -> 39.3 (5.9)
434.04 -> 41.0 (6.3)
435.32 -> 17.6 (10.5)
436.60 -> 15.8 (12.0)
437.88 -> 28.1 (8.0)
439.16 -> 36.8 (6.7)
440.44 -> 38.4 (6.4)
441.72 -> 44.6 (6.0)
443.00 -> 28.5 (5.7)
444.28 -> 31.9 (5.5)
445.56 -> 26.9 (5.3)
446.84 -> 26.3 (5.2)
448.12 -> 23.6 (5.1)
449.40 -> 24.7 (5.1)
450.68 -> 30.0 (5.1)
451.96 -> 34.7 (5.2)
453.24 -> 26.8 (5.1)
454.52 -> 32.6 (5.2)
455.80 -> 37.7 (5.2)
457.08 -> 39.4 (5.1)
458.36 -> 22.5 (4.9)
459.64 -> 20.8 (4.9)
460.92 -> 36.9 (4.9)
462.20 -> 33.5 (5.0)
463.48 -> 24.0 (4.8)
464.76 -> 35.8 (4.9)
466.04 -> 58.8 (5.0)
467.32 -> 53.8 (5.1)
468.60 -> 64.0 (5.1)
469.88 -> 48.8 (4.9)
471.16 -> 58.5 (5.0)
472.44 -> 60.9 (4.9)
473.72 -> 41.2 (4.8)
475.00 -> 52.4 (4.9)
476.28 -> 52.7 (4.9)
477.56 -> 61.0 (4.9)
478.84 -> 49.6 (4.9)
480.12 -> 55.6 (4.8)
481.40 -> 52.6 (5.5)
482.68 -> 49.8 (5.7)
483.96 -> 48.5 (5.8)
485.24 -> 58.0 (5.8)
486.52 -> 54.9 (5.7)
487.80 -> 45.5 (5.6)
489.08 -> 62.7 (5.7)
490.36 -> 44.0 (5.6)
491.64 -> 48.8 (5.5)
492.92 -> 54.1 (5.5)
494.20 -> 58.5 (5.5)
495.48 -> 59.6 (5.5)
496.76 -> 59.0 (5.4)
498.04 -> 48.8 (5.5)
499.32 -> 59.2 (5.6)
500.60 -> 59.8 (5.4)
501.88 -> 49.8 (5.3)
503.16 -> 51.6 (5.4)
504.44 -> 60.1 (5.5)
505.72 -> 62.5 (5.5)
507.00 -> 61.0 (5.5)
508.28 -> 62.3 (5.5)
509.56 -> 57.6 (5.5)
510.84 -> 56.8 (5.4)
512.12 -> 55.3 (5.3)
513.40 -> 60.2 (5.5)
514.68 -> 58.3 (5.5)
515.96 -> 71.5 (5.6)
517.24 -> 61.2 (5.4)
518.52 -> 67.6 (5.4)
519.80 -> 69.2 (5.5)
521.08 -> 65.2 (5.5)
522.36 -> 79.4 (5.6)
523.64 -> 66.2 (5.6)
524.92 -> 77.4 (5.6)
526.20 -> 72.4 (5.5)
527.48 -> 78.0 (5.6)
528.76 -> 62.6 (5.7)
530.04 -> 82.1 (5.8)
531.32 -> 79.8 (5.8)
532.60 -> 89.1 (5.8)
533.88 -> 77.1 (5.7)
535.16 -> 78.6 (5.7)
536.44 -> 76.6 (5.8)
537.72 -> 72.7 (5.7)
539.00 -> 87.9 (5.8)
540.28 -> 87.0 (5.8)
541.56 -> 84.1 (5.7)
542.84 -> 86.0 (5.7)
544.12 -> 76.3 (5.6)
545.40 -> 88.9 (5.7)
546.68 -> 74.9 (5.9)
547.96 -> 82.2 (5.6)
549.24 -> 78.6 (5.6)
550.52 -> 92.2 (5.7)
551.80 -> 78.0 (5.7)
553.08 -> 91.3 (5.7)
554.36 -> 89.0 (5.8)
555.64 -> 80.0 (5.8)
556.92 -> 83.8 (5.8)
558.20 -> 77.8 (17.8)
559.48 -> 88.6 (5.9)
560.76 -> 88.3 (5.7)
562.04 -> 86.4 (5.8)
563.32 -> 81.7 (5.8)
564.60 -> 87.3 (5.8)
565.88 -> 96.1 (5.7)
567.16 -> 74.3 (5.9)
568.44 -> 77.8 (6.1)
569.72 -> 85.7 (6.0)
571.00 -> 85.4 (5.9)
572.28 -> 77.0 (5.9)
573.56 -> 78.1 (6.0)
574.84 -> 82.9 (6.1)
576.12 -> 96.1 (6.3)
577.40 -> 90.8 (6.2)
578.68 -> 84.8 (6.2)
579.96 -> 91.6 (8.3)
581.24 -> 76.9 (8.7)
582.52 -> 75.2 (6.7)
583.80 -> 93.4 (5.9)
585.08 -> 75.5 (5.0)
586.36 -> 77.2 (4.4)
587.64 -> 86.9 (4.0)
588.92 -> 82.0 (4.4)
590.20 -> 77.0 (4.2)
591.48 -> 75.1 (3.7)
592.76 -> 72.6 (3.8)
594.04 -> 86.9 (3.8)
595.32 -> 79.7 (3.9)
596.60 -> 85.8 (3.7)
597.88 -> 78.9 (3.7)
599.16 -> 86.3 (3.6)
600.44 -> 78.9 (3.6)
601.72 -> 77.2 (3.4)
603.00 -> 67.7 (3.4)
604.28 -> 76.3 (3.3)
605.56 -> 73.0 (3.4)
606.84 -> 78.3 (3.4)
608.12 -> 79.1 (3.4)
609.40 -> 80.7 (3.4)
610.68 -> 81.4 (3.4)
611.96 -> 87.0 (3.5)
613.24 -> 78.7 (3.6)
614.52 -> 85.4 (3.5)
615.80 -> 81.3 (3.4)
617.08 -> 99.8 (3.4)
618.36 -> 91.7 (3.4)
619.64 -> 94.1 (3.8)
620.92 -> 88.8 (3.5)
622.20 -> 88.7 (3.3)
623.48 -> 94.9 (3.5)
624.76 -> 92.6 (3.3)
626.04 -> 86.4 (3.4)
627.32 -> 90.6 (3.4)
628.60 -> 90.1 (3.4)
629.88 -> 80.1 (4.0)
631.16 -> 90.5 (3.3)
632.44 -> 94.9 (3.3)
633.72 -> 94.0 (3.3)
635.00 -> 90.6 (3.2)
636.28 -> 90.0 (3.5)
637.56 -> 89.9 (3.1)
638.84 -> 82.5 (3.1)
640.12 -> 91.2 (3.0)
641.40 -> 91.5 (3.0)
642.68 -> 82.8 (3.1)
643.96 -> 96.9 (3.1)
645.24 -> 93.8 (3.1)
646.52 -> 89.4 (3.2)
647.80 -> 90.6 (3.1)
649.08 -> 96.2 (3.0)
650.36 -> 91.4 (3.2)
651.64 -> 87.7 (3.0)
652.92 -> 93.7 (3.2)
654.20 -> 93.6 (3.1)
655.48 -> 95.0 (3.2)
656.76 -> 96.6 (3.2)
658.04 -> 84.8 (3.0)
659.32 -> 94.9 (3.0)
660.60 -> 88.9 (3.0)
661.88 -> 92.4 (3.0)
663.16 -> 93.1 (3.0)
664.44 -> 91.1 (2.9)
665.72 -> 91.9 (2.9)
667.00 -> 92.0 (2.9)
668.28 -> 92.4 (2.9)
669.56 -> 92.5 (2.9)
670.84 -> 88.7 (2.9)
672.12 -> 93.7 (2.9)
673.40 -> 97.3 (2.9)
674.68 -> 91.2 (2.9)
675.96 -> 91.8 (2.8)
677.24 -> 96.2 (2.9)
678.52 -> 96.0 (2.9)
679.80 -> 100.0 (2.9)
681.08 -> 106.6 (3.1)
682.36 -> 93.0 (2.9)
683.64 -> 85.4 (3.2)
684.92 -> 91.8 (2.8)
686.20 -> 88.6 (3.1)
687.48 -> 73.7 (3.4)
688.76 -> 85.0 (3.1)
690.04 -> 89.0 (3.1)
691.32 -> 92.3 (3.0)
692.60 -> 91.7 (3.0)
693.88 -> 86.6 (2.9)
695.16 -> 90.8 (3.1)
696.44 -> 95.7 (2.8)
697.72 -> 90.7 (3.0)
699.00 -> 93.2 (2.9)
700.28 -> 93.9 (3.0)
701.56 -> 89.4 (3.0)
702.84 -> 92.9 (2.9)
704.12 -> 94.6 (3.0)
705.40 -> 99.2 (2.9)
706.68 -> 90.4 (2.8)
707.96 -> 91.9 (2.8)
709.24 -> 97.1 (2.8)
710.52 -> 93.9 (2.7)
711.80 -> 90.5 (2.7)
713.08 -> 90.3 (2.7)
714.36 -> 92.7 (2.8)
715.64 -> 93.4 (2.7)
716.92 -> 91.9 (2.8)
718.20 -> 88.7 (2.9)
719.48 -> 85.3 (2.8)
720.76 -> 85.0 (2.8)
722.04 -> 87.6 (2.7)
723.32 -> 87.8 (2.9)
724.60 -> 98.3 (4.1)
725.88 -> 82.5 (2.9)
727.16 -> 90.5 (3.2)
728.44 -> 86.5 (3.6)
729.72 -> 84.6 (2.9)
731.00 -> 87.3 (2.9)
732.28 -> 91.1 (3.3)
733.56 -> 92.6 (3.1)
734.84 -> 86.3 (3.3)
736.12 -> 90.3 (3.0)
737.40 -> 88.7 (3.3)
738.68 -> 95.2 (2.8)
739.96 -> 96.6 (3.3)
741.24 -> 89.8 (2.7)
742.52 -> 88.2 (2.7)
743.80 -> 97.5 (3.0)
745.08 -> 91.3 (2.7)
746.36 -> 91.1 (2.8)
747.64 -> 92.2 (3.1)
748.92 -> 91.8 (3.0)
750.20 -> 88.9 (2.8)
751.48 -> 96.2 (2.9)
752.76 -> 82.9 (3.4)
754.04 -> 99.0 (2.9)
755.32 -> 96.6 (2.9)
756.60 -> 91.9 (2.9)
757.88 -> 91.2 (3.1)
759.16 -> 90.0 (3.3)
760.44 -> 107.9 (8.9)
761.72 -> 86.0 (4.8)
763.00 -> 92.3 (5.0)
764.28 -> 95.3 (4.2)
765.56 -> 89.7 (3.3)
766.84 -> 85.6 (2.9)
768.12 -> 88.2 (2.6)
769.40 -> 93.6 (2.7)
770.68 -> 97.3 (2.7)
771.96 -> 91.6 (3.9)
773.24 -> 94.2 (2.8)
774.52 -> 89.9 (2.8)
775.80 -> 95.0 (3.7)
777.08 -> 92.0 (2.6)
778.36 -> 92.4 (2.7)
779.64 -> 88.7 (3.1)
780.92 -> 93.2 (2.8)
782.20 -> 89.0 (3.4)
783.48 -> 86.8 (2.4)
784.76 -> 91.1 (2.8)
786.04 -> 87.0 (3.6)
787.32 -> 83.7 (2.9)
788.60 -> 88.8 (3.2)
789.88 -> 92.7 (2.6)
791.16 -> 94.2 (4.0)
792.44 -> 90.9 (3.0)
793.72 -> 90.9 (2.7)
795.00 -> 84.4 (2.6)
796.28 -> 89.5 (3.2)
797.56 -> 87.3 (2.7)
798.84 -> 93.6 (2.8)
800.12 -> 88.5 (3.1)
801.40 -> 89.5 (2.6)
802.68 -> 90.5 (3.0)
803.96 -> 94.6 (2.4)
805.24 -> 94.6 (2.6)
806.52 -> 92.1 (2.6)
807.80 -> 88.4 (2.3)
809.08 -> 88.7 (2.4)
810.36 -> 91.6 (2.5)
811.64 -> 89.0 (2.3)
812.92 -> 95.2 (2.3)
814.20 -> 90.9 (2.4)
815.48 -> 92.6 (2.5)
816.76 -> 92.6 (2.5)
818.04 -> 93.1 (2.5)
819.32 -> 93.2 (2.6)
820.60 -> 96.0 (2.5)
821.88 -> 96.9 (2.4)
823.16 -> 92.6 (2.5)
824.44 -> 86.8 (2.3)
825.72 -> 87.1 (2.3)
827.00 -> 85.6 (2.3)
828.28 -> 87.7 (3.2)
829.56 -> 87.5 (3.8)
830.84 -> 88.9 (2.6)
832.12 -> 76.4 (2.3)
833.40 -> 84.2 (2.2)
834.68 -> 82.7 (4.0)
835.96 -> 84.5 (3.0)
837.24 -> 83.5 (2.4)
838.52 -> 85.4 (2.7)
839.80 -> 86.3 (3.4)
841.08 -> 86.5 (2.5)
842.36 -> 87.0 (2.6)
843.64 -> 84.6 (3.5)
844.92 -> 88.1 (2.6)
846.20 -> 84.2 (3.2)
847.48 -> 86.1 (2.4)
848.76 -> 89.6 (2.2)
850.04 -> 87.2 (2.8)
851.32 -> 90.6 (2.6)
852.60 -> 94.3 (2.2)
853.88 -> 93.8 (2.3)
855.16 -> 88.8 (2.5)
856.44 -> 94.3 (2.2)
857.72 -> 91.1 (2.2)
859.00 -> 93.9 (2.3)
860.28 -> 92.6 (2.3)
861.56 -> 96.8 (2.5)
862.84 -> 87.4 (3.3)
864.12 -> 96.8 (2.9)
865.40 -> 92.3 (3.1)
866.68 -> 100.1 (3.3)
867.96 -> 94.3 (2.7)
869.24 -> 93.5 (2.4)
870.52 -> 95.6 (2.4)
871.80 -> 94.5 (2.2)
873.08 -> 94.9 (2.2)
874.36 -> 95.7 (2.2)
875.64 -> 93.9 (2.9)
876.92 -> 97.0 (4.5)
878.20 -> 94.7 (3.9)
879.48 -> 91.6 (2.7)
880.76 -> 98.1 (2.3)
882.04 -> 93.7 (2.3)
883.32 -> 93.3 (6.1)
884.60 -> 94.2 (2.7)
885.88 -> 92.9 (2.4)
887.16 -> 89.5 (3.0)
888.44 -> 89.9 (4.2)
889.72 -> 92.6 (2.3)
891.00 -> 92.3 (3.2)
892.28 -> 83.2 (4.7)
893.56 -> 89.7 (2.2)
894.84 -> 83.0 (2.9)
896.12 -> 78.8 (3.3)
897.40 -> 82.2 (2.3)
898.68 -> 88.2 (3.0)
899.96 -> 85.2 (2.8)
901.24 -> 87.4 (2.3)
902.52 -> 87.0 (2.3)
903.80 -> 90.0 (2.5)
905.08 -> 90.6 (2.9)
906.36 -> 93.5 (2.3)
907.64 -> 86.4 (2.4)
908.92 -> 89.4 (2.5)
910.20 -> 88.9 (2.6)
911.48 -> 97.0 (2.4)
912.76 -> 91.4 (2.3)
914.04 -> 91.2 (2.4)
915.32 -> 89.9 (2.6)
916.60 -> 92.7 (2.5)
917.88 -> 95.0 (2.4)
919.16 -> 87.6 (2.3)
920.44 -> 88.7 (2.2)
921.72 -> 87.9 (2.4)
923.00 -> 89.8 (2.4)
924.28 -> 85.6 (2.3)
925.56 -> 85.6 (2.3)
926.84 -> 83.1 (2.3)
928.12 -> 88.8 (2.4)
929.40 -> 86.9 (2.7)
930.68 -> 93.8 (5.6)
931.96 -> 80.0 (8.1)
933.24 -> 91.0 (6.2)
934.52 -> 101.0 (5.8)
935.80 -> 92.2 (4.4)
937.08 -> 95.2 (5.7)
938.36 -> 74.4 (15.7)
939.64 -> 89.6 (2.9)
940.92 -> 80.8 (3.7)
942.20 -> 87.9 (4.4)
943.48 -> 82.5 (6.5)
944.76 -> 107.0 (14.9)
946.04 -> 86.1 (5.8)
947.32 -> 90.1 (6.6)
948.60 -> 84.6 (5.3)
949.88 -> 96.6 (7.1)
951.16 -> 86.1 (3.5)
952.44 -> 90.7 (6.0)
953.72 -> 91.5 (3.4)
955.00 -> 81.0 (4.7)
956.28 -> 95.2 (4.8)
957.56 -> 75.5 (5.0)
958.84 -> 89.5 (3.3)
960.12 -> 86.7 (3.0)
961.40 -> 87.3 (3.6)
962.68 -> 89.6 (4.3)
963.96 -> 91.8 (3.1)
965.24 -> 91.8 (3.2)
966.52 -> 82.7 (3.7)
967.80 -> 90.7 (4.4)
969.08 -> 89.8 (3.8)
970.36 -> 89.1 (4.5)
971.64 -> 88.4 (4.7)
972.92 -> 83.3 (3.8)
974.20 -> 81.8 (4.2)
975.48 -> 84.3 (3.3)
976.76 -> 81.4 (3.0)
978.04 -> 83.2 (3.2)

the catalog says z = 0.17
